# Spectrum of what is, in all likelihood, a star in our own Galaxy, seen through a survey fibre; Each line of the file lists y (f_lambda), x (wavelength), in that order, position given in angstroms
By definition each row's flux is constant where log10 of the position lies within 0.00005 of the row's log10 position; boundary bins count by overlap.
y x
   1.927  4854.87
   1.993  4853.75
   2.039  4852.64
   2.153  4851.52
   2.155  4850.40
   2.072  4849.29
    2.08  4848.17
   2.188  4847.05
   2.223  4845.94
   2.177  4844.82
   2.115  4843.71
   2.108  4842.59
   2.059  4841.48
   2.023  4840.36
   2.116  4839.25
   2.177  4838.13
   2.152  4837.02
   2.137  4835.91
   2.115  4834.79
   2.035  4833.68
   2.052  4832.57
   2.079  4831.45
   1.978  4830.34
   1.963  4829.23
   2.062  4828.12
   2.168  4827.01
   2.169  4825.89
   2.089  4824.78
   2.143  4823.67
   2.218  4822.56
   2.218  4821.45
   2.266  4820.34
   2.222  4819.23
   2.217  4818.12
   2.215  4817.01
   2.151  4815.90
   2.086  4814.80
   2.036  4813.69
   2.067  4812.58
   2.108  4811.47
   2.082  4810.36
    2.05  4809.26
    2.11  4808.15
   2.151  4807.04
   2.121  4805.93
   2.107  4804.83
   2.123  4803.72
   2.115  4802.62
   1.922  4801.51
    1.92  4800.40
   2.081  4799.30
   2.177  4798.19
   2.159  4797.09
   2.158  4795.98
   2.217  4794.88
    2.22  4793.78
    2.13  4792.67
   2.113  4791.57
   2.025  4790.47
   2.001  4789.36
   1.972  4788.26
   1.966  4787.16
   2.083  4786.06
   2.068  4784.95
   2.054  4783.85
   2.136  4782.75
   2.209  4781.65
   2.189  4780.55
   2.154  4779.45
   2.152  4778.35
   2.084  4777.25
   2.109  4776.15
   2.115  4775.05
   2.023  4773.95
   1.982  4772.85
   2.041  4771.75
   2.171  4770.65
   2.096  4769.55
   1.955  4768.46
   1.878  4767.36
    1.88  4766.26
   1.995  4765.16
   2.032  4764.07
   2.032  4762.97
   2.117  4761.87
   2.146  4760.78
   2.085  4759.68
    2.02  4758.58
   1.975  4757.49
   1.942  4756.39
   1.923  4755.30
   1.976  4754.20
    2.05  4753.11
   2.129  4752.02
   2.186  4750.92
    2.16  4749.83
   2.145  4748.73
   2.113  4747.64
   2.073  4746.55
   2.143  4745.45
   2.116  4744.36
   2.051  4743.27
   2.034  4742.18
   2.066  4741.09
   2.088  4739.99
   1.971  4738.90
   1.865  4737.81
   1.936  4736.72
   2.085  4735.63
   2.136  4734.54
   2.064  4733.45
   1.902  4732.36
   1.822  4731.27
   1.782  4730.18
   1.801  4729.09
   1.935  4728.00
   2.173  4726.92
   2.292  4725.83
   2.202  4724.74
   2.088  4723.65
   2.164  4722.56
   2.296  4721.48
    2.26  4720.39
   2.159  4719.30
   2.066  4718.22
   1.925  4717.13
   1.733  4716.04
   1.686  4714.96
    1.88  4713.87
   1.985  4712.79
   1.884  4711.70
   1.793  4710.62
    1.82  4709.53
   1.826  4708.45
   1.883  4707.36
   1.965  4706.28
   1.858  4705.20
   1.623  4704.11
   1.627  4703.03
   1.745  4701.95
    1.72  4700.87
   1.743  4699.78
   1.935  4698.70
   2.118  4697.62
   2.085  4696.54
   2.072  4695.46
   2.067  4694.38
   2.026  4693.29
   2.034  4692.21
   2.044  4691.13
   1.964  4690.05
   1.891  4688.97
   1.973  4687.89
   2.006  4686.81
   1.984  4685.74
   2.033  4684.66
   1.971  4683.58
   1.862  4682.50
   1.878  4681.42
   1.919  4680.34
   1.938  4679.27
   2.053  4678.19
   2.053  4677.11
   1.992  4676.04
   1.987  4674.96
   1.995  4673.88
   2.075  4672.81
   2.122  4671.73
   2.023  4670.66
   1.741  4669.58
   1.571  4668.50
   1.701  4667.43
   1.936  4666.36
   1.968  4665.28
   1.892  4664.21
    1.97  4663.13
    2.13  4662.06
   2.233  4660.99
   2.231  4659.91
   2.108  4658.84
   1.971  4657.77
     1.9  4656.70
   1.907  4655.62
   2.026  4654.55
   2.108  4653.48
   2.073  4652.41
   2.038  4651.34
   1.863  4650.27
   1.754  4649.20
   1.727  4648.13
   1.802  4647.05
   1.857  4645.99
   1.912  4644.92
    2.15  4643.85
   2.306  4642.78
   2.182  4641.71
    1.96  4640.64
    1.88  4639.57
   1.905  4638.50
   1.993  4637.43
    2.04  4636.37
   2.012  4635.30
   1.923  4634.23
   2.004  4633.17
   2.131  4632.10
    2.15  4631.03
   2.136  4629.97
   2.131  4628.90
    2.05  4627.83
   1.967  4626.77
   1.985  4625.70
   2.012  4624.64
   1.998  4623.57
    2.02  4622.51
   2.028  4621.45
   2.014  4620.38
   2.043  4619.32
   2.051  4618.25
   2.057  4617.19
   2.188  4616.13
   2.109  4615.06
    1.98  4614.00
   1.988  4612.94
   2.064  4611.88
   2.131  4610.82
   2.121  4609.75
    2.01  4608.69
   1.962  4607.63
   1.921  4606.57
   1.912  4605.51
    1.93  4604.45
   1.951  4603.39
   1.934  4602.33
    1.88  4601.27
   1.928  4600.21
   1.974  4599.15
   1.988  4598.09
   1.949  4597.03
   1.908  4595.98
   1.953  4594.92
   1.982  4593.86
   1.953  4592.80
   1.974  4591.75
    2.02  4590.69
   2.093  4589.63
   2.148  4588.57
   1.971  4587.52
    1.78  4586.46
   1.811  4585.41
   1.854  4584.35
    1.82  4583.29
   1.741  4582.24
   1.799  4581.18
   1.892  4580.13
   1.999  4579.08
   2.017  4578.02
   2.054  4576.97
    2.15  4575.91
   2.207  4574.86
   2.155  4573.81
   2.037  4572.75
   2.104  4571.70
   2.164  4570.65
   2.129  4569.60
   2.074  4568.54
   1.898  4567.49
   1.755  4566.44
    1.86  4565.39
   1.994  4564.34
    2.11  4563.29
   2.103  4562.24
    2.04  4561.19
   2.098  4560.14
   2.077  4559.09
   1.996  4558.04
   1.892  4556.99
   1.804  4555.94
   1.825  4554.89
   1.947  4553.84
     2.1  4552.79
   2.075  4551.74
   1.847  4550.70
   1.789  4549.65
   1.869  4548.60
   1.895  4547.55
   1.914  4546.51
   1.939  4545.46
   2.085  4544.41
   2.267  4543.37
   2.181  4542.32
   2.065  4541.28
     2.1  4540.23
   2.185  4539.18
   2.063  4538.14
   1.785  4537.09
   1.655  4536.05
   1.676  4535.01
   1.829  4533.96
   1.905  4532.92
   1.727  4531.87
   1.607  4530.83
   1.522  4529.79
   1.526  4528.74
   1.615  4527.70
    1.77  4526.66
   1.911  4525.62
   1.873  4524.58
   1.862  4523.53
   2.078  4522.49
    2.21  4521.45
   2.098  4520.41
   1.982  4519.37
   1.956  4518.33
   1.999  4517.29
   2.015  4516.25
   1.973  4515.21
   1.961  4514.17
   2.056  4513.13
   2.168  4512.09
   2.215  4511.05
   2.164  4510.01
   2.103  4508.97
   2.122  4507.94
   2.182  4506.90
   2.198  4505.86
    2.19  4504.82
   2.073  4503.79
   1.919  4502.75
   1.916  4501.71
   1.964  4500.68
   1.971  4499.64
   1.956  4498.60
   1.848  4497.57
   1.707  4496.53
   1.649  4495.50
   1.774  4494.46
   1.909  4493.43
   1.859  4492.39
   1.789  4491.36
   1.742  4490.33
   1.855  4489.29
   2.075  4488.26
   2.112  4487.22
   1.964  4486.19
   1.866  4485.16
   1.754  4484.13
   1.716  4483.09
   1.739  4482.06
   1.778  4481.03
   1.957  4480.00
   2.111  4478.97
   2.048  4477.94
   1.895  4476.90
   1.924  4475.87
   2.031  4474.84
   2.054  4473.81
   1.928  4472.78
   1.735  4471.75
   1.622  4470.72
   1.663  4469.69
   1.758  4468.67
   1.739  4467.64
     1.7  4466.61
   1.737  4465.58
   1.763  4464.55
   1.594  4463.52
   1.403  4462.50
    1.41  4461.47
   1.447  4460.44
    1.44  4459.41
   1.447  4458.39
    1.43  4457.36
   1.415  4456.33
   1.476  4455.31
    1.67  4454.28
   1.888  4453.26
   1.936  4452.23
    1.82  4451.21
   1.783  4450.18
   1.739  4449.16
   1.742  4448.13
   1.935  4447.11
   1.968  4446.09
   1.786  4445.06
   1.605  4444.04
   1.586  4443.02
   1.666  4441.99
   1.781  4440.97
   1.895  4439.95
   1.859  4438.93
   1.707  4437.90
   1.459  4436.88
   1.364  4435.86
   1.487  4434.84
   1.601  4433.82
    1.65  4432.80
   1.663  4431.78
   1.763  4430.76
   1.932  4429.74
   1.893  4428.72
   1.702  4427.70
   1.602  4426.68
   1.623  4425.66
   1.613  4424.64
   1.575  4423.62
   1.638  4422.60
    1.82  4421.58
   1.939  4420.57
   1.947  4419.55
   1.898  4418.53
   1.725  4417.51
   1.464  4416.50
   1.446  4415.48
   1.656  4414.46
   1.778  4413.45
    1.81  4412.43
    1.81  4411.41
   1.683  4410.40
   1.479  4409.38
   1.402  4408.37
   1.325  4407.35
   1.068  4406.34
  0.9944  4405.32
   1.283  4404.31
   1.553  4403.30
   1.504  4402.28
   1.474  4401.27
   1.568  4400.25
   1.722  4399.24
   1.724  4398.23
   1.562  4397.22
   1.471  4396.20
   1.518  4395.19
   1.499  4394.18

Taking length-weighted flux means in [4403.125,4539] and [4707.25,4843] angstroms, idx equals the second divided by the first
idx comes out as 1.16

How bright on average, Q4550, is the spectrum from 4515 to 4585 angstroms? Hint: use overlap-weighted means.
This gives 1.95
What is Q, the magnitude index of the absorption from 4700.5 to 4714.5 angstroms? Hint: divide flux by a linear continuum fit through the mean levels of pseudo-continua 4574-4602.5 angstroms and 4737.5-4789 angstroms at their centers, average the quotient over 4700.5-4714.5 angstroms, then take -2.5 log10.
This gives 0.12 mag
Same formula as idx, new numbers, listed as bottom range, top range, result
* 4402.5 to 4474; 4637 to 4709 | 1.18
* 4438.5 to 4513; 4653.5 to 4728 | 1.08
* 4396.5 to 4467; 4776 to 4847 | 1.29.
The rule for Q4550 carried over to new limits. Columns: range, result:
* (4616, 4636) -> 2.04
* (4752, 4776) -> 2.02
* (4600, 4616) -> 1.99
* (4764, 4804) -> 2.07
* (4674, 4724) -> 1.95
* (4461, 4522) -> 1.91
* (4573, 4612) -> 1.97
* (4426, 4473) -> 1.68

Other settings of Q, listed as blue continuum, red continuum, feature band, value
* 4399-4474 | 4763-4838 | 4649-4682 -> -0.03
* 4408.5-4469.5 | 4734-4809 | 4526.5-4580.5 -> -0.08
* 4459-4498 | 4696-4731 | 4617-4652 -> -0.06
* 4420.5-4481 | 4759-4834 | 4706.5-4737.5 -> 0.01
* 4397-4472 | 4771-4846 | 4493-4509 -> -0.14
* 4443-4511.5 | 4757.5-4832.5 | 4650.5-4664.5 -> -0.04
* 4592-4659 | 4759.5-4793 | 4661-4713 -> 0.05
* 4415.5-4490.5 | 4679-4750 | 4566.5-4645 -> -0.07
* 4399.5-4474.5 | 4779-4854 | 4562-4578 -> -0.14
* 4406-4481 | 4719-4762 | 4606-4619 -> -0.08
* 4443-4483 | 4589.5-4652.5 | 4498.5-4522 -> -0.14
